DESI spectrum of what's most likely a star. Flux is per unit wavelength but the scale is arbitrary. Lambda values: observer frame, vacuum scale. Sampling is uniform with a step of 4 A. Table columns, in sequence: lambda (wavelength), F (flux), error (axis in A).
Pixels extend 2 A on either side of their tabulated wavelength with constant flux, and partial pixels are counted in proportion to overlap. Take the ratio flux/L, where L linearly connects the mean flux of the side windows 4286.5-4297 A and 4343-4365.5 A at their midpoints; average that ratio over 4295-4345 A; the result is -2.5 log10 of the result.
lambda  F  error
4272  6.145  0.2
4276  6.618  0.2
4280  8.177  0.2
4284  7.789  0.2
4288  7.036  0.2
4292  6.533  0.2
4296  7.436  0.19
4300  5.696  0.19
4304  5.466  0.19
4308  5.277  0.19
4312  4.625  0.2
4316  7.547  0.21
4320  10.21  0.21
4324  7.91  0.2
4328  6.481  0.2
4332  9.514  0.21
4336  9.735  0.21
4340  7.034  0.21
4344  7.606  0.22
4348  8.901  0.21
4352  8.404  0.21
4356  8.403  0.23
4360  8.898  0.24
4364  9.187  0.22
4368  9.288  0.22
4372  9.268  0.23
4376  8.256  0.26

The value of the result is 0.068 mag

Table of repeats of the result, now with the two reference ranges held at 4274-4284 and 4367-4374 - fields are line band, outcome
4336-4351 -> 0.078 mag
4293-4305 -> 0.242 mag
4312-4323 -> 0.031 mag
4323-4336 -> 0.030 mag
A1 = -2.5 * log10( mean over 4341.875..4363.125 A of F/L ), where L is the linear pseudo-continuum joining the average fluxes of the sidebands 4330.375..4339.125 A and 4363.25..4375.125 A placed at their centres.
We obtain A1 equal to 0.09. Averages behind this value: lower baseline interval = 9.3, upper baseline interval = 9.16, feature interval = 8.47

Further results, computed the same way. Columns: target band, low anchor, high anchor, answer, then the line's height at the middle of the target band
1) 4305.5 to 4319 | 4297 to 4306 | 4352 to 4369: 0.04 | 6.35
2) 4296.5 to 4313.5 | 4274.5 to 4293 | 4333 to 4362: 0.37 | 7.68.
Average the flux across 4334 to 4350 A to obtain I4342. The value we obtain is 8.32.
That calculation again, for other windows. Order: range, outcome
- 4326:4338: 8.58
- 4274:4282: 7.4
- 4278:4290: 7.67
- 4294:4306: 6.2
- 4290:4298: 6.98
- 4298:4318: 5.72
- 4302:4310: 5.37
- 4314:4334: 8.33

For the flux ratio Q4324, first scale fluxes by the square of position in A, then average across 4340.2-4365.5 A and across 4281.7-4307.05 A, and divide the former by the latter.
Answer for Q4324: 1.3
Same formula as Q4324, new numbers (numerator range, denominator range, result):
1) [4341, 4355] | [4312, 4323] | 1.04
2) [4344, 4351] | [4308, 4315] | 1.65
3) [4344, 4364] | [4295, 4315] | 1.54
